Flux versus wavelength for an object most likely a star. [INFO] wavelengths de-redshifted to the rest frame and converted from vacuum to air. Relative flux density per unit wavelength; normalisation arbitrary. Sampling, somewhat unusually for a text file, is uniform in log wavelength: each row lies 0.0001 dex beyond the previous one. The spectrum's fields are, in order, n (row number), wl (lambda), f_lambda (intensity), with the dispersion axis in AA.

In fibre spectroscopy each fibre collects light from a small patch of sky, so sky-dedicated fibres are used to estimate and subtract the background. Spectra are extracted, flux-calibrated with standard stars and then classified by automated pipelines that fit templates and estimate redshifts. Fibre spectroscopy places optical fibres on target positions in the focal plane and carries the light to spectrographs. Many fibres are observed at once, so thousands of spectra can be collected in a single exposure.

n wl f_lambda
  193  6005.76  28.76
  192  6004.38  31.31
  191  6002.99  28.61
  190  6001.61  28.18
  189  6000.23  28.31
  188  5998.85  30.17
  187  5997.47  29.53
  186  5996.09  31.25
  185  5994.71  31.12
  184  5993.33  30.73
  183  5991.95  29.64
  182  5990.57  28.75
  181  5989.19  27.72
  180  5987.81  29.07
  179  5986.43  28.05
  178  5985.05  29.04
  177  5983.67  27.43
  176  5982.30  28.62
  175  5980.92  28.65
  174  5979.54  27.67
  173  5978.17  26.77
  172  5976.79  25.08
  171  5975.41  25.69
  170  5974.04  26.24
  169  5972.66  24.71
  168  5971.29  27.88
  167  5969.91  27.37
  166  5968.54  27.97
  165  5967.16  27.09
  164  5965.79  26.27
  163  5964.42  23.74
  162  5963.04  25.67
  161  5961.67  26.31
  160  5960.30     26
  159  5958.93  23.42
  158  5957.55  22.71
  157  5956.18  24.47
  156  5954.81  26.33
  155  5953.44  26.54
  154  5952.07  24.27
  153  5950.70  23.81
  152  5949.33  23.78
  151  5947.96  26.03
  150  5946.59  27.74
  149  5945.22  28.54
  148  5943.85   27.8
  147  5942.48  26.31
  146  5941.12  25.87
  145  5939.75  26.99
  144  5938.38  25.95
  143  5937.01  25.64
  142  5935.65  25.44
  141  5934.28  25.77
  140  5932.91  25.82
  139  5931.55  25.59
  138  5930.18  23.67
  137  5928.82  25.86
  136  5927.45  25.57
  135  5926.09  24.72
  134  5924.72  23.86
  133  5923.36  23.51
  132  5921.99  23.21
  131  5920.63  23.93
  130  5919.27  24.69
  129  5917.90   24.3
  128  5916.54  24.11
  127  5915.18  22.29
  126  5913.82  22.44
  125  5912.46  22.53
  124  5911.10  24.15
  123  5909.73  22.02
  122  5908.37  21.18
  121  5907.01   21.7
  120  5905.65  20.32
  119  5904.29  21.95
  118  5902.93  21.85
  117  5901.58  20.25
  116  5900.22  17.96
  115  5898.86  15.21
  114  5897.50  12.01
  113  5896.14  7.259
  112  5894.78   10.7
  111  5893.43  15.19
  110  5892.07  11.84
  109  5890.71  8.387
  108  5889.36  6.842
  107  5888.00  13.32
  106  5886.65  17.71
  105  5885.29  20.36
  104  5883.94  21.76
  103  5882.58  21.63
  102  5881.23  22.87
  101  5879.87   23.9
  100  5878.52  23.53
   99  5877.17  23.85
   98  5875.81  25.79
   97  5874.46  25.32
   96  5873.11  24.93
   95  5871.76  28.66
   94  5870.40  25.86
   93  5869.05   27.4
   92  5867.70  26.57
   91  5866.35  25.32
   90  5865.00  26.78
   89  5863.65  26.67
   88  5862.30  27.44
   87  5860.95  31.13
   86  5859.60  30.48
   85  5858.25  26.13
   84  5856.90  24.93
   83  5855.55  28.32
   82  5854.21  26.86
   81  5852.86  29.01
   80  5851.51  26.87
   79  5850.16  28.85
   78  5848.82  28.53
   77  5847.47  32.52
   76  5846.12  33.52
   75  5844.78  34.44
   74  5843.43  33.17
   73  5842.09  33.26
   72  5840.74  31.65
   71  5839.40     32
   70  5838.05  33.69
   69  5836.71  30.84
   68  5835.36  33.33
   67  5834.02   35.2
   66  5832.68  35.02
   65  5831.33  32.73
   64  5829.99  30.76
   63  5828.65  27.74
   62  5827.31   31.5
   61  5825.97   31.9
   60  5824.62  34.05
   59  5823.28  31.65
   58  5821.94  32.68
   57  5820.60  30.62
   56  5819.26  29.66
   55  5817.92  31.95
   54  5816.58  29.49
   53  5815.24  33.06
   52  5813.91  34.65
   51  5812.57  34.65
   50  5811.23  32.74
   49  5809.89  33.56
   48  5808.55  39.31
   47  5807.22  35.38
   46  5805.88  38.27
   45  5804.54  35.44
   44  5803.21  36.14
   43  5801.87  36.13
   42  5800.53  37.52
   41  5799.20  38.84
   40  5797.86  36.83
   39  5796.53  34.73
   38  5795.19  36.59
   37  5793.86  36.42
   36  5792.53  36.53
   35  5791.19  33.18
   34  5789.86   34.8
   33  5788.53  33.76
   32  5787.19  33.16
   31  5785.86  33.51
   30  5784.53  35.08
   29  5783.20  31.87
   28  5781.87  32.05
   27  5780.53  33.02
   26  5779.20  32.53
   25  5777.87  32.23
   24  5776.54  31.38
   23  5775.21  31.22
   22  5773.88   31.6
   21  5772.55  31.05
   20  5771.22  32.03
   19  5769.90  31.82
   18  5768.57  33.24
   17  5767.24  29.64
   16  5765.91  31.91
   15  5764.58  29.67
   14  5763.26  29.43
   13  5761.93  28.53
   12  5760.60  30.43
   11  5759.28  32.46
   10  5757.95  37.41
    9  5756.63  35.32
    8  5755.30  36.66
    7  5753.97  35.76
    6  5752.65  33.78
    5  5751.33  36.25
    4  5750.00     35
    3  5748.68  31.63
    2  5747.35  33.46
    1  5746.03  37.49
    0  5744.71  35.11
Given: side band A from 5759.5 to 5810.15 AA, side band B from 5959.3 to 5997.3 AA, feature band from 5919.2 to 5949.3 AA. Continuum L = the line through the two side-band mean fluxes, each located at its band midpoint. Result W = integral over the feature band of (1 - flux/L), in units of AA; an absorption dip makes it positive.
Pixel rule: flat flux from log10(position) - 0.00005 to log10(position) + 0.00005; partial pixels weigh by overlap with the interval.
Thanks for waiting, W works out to 3.5 AA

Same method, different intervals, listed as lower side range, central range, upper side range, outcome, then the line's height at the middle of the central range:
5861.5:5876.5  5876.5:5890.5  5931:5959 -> 3.8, 26.3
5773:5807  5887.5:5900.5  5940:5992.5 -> 7.9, 29.8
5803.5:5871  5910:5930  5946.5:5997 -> 3.2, 28.5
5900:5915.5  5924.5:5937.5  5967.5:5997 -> -0.9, 23.7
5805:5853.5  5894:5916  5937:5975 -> 7.3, 28.5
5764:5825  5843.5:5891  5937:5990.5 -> 8.3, 30.5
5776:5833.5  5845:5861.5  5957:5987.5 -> 1.4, 31.7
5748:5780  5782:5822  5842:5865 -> -4.3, 31.2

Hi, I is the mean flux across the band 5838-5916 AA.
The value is 23.5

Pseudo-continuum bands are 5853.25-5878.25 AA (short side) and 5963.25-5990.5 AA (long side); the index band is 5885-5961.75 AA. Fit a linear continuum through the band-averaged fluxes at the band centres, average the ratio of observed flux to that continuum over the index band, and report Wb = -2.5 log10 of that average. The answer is 0.22 mag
